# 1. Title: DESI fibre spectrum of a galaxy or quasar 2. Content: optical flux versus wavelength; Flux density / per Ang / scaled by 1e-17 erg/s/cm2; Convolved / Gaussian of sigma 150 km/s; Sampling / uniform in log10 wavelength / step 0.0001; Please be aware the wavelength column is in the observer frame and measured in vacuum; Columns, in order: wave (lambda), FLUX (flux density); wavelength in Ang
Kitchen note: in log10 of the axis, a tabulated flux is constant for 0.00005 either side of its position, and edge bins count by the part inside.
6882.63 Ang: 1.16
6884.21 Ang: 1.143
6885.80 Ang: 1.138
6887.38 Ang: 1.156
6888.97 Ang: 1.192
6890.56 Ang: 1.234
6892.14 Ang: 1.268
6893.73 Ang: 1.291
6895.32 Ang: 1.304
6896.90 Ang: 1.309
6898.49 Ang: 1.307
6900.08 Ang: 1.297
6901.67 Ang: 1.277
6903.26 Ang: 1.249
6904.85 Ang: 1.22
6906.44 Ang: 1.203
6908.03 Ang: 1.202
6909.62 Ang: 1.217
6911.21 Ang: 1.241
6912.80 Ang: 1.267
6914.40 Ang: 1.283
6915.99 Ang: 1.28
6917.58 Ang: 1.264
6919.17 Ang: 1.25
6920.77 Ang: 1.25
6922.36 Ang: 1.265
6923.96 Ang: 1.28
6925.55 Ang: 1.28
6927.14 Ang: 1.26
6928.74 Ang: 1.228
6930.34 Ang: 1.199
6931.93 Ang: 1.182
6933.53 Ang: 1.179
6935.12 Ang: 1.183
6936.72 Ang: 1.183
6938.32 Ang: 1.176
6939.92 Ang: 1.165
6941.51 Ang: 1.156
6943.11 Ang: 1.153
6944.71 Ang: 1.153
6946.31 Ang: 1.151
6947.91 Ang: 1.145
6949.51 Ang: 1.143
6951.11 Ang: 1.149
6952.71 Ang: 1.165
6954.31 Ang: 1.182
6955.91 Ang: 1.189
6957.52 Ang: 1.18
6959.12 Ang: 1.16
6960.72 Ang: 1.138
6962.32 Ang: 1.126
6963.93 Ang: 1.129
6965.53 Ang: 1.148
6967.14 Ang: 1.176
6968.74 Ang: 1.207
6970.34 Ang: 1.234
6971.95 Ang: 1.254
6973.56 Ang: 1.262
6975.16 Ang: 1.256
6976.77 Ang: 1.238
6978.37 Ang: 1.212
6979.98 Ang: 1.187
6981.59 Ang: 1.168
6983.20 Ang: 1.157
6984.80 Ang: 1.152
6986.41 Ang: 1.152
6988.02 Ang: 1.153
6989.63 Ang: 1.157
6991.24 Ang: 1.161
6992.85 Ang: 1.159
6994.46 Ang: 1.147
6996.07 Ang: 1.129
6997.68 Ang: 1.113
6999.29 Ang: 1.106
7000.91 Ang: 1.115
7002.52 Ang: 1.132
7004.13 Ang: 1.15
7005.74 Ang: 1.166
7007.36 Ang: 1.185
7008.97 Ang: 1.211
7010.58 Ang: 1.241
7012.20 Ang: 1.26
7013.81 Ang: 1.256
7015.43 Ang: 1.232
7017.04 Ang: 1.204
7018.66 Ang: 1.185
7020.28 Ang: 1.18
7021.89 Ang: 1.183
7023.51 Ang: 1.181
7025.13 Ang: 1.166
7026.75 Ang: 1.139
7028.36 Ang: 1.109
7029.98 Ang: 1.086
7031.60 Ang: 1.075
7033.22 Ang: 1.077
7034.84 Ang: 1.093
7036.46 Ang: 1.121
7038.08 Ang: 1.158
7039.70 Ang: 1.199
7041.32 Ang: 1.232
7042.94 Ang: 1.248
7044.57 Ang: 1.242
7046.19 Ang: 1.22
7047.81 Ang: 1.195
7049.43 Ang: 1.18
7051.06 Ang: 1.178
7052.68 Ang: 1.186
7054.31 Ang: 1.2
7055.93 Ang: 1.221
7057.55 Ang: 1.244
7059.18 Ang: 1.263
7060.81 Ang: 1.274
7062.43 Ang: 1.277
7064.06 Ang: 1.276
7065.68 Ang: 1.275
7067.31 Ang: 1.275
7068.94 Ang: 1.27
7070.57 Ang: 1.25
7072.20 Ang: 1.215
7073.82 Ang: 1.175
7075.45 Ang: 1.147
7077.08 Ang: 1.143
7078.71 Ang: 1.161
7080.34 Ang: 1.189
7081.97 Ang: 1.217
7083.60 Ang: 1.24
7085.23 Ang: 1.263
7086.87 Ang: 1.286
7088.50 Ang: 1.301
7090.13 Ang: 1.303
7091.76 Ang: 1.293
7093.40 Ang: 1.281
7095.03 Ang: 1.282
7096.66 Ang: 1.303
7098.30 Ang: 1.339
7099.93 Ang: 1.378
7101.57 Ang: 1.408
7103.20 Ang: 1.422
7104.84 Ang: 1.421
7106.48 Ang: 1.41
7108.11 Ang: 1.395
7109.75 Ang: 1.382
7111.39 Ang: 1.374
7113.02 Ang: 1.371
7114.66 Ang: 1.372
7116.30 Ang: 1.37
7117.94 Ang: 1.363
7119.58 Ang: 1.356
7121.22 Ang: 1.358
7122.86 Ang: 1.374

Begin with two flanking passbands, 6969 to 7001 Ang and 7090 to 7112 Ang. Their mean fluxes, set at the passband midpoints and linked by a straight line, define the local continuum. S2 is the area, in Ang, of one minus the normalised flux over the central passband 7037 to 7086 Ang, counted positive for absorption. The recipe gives 2.9 Ang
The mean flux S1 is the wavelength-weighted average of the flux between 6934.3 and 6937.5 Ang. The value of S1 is 1.18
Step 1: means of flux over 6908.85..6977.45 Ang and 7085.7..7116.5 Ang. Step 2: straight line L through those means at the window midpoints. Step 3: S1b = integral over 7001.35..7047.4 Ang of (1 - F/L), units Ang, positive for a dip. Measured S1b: 3.7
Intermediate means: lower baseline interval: 1.2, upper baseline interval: 1.35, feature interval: 1.18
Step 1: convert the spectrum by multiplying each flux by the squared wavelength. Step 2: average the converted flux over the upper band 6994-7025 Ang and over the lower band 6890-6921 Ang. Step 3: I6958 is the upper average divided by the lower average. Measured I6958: 1.0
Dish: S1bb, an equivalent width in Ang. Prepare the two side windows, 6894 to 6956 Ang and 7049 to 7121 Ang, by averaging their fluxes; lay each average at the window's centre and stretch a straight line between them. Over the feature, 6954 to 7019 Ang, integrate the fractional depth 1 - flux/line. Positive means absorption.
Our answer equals 3.5 Ang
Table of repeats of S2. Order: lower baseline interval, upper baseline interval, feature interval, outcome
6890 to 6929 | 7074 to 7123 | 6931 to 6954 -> 1.9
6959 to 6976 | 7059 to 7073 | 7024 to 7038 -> 1.4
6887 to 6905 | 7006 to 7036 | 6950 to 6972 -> 0.8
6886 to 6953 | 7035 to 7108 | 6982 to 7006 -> 1.8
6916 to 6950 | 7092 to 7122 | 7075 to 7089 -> 1.3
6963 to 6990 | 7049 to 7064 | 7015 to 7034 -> 1.0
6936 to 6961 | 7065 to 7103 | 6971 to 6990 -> -0.2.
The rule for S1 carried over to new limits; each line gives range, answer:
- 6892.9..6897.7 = 1.3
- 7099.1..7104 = 1.4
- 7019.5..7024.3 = 1.18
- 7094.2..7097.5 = 1.29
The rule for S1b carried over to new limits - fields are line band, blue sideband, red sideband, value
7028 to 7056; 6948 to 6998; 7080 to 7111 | 2.0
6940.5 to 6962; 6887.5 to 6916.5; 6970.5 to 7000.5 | 0.9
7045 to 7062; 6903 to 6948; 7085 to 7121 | 1.2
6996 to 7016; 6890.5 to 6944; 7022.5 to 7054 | 0.1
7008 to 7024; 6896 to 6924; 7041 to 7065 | 0.3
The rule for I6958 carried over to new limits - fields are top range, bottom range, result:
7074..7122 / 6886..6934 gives 1.11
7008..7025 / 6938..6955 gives 1.07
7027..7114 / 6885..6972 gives 1.07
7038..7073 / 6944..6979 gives 1.07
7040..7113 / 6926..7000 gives 1.12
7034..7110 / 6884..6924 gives 1.06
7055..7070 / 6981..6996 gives 1.12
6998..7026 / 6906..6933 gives 0.98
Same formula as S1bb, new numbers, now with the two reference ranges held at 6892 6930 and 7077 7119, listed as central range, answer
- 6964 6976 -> 0.62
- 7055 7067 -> 0.44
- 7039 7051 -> 0.83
